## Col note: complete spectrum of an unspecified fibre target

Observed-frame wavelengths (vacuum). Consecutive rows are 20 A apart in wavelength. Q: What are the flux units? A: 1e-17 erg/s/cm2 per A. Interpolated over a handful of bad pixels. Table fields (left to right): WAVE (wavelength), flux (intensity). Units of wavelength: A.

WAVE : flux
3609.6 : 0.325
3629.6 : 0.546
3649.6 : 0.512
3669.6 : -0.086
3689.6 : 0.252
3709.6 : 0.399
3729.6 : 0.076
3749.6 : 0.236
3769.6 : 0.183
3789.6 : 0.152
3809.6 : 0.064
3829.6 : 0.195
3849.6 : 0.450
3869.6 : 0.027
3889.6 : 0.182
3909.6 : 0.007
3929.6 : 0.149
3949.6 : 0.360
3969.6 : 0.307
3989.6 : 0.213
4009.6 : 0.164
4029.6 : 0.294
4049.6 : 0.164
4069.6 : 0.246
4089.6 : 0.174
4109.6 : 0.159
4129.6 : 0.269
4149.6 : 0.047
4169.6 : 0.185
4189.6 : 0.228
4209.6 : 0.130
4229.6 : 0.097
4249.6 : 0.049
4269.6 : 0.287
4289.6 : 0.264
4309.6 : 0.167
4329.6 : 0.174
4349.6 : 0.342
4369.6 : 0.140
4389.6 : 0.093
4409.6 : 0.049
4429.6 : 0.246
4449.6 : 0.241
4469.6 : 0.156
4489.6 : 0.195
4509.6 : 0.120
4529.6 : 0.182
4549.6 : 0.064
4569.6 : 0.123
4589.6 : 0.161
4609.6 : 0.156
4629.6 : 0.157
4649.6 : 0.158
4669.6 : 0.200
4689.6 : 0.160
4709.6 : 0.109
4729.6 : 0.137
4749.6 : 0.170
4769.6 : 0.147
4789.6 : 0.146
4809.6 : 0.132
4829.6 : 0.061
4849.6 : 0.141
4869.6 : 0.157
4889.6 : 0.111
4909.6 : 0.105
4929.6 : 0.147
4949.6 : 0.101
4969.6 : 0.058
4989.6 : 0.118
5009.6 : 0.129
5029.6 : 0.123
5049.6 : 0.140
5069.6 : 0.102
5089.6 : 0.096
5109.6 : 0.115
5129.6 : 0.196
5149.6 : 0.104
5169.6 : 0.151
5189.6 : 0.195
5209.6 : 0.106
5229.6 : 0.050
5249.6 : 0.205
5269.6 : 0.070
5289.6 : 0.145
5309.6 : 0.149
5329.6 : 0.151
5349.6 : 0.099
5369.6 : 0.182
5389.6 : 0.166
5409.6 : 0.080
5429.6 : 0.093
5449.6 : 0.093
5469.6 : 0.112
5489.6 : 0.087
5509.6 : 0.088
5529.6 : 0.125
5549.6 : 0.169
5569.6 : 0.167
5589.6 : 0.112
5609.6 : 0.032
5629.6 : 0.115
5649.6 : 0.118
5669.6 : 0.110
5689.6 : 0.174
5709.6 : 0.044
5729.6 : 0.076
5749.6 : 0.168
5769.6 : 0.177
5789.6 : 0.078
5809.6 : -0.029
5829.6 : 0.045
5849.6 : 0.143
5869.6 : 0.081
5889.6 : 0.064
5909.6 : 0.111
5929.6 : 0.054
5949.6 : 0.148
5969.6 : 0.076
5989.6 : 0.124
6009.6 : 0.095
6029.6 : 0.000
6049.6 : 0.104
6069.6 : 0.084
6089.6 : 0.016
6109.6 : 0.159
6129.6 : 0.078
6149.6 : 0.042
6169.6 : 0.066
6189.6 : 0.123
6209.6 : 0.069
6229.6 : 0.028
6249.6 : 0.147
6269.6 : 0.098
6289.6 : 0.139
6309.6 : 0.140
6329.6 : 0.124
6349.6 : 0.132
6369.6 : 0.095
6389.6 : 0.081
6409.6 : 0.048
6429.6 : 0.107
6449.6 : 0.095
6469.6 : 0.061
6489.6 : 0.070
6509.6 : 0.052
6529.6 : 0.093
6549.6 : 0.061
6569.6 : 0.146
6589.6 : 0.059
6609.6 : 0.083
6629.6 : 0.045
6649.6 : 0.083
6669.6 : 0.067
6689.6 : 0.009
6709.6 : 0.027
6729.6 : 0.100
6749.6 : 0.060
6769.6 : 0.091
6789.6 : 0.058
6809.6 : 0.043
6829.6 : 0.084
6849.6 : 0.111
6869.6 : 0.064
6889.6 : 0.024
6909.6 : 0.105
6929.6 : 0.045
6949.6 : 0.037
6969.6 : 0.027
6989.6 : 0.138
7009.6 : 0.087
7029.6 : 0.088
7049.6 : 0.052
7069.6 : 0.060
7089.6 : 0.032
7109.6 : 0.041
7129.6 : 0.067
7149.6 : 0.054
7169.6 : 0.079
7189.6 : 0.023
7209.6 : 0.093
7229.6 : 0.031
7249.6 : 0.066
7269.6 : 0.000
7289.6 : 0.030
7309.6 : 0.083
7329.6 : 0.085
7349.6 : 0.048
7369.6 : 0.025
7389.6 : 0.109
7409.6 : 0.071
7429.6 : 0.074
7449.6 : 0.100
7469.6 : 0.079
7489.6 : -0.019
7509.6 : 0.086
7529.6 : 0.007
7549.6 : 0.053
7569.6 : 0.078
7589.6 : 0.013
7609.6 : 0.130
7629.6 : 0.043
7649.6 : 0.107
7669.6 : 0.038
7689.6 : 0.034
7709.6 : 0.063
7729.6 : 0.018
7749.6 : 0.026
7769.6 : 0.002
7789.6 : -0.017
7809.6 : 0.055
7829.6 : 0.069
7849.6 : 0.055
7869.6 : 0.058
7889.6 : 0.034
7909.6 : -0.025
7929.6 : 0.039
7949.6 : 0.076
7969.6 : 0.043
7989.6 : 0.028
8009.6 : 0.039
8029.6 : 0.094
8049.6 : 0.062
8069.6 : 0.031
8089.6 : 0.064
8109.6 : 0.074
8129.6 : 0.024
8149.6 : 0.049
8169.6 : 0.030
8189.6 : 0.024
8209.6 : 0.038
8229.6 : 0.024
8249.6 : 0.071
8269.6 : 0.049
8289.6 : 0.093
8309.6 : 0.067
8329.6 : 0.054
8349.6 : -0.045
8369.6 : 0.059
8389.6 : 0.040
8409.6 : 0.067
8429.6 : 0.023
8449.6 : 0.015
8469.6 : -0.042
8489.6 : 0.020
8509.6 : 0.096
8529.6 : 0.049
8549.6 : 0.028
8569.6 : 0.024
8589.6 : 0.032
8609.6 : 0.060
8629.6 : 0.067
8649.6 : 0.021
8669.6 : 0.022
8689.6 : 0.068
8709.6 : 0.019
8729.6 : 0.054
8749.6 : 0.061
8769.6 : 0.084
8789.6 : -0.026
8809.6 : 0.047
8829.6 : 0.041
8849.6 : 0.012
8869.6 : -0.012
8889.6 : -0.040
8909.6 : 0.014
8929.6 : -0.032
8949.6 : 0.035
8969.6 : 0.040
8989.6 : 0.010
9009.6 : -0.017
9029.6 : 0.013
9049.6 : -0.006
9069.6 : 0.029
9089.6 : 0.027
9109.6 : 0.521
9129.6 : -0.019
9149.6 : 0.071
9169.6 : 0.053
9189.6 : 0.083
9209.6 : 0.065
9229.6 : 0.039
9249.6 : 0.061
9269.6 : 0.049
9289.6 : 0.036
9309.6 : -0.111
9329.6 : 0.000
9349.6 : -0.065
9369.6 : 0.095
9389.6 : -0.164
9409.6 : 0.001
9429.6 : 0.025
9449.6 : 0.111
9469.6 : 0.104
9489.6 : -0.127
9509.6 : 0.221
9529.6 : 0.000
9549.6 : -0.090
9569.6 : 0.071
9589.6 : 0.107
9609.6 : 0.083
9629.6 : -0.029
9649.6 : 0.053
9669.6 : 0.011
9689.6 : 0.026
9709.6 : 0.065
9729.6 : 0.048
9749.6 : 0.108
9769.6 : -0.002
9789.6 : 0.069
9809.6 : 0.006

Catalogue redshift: 1.44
